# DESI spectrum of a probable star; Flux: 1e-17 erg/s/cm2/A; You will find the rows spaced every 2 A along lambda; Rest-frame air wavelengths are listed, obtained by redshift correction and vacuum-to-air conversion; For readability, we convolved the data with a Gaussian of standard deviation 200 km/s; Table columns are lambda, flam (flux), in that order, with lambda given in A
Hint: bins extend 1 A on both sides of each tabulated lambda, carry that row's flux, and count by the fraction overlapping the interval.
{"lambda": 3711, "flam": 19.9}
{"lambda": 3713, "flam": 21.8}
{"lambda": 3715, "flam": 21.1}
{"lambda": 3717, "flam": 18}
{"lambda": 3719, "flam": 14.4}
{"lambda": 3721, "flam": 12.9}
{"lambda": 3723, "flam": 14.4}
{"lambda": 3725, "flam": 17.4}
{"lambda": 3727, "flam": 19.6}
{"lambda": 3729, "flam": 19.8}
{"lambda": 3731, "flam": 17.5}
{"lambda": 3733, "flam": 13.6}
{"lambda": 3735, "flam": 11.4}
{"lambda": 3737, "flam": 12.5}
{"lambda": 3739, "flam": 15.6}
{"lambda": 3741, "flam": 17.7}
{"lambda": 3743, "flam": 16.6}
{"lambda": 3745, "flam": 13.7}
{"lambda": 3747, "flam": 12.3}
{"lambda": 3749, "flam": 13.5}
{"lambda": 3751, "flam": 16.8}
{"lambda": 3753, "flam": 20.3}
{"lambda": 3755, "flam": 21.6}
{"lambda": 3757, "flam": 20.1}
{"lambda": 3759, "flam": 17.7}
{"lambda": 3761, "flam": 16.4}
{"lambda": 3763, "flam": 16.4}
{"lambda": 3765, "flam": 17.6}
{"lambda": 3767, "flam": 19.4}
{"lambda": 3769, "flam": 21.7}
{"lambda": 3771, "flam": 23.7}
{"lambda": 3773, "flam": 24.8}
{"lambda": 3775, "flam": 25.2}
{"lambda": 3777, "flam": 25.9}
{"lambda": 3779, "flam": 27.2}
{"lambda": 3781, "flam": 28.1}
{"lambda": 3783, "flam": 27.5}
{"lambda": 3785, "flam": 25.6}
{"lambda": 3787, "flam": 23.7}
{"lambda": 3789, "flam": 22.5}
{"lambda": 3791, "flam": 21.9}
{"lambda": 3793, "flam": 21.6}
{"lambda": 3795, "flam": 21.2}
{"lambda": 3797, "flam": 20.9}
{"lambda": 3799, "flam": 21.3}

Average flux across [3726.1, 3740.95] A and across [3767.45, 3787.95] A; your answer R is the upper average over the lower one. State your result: 1.6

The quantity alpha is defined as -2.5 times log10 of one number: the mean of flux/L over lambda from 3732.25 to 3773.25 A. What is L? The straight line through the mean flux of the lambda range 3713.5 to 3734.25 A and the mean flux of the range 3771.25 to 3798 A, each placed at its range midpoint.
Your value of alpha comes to 0.19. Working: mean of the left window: 16.9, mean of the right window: 24.3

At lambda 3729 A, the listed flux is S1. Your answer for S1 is 19.8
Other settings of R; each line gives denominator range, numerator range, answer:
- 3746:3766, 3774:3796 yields 1.42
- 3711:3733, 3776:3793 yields 1.42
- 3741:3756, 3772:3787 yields 1.59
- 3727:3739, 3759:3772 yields 1.24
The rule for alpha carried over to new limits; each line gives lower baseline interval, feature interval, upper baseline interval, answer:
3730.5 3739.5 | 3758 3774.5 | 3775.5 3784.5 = 0.16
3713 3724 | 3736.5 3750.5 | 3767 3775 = 0.32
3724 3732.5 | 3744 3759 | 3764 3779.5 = 0.23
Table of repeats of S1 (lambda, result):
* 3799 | 21.3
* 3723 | 14.4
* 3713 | 21.8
